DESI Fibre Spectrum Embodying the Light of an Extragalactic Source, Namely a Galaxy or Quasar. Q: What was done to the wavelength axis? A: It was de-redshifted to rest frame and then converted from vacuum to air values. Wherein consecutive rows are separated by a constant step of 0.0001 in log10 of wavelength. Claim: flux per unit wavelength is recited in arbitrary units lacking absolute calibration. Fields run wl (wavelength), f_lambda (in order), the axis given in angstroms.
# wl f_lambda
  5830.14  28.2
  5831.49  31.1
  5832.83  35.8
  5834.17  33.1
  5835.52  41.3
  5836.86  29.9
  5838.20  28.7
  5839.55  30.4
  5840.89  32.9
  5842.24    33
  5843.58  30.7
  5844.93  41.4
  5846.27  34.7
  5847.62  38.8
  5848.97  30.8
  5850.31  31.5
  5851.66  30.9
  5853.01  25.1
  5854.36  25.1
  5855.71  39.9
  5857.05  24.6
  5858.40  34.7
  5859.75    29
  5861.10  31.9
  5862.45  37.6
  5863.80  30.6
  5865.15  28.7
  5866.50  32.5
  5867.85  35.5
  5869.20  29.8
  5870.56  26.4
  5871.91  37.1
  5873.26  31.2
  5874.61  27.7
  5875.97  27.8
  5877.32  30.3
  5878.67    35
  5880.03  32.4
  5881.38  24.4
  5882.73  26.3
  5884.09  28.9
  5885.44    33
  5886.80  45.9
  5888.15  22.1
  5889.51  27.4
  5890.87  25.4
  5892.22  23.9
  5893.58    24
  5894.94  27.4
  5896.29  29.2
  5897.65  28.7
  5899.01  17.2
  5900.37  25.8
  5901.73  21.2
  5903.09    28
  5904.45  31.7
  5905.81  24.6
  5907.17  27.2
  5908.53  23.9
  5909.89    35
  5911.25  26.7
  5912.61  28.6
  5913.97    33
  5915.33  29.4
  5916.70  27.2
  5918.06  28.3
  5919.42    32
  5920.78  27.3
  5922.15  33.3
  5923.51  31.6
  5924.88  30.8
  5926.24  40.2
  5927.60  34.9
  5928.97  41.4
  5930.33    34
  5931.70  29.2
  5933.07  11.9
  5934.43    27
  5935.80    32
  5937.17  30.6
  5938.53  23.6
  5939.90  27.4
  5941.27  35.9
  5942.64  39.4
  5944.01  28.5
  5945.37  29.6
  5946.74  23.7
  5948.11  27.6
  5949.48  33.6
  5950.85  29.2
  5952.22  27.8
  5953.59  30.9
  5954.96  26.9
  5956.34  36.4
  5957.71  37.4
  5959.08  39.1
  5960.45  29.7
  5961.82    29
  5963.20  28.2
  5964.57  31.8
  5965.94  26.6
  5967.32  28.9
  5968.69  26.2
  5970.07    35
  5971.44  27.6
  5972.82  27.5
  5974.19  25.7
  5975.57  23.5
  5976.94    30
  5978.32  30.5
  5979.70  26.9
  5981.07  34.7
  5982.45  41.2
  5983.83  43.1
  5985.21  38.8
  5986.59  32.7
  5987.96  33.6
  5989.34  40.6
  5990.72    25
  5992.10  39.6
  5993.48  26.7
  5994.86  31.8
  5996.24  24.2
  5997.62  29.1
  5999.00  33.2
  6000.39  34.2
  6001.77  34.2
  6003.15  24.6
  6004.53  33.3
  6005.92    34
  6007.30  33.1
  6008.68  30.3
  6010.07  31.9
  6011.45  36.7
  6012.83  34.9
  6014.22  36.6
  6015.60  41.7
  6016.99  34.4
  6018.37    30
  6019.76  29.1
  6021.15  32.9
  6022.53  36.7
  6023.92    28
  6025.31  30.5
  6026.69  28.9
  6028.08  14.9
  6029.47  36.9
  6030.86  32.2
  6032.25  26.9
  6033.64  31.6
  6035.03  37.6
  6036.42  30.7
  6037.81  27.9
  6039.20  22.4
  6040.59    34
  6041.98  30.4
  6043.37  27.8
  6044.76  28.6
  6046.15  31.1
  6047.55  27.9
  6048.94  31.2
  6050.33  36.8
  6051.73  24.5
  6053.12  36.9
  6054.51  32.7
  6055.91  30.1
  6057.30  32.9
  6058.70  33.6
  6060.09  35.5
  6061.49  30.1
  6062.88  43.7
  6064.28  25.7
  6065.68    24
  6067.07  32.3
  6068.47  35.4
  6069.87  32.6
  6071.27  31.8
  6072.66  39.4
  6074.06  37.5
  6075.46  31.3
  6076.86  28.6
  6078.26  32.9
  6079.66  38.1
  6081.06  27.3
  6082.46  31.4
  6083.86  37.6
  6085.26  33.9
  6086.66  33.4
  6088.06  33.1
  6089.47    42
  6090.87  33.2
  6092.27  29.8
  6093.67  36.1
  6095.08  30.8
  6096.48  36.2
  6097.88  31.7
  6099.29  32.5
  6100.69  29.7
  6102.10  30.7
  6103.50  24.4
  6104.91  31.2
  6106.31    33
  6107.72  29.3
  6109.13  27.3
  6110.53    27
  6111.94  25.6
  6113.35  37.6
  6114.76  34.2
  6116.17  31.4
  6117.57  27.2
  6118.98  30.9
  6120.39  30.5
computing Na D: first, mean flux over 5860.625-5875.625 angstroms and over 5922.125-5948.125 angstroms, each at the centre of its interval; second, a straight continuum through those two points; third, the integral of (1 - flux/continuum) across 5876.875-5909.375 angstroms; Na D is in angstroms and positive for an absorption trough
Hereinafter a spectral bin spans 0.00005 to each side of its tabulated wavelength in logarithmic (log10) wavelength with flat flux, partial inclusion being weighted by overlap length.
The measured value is 3.7 angstroms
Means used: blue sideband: 31.6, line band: 27.7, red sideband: 30.6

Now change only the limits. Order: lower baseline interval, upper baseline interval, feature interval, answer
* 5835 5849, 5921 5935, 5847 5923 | 7.3 angstroms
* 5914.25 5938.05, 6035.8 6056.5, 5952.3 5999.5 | -1.6 angstroms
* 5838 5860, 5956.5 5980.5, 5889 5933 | 2.9 angstroms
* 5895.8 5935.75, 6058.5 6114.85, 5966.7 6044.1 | -1.8 angstroms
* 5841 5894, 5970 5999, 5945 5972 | 1.1 angstroms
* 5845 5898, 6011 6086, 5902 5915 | 1.0 angstroms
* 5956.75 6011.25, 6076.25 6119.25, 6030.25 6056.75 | 1.0 angstroms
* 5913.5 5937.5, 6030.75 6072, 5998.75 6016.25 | -1.5 angstroms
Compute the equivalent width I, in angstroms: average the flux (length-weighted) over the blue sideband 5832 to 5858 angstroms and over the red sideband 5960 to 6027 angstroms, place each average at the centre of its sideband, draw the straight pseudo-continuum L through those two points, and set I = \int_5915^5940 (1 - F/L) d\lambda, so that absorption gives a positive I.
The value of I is 1.5 angstroms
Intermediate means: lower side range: 32.6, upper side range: 31.8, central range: 30.2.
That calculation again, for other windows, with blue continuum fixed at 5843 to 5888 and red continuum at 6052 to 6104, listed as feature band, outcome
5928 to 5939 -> 1.1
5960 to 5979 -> 2.2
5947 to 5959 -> 0.3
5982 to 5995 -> -1.2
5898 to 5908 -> 2.1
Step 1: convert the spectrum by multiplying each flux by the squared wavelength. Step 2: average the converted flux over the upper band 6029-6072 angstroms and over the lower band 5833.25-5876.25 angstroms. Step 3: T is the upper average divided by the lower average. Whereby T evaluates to 1.05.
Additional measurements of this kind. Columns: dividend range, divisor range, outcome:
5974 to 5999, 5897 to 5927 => 1.15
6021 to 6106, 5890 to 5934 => 1.17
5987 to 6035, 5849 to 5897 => 1.11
